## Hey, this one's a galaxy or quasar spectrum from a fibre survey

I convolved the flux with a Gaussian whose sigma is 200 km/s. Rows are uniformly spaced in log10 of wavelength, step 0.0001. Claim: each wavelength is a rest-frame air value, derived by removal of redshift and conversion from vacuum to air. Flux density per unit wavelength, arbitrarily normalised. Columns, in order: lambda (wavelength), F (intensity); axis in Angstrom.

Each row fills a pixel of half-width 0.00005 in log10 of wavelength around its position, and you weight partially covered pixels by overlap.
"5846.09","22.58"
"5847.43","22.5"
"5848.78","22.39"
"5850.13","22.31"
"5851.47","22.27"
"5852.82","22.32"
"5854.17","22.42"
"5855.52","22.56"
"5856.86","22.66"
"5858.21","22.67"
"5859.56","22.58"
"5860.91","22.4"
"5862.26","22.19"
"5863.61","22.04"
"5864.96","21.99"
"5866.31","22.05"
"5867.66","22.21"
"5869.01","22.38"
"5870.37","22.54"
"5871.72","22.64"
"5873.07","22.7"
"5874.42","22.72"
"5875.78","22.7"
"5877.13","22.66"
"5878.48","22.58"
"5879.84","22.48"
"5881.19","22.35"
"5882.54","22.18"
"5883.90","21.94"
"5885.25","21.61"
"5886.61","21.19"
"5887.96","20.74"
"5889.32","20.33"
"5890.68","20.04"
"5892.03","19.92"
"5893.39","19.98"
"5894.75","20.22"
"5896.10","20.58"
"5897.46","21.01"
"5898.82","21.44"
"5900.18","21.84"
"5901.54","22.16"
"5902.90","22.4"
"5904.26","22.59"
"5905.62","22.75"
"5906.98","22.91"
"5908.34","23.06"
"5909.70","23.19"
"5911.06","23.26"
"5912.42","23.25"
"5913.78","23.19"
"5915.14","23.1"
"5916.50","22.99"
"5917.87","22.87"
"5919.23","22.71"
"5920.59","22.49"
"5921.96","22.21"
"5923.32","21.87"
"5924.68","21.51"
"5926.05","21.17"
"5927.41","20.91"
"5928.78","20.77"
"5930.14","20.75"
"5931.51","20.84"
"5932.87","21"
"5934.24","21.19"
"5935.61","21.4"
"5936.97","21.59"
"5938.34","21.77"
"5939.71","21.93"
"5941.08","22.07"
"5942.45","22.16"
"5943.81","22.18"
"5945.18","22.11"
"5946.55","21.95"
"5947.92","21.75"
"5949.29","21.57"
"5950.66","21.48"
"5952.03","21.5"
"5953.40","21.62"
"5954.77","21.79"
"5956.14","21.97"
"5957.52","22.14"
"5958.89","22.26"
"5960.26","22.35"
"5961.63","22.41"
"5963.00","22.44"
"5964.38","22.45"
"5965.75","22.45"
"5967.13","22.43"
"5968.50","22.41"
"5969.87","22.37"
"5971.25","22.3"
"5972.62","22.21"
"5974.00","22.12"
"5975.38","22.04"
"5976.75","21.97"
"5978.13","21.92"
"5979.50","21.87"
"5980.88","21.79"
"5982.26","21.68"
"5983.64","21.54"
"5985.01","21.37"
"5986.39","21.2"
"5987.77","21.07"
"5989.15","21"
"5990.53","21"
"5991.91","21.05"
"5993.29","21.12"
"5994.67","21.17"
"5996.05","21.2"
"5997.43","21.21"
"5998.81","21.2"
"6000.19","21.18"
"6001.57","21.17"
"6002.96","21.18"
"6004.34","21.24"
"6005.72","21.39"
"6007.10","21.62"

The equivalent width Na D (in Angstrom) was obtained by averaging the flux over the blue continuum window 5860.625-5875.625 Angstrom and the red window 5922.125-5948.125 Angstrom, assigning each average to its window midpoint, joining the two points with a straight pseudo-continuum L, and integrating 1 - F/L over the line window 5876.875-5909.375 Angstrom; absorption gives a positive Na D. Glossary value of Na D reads 0.6 Angstrom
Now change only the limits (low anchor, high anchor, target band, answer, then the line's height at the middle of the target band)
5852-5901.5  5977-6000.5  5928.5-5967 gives -0.49 Angstrom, 21.5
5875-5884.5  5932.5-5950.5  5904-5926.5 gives -0.66 Angstrom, 22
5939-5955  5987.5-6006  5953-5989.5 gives -0.80 Angstrom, 21.5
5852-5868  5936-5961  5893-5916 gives -0.09 Angstrom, 22.1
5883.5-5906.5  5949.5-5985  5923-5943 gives 0.25 Angstrom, 21.7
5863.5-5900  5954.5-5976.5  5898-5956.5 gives -0.10 Angstrom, 22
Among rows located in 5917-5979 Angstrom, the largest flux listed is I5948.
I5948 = 22.87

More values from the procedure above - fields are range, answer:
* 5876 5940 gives 23.26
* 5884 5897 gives 21.61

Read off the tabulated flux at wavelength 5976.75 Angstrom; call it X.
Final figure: 21.97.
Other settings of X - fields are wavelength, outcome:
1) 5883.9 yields 21.94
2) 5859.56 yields 22.58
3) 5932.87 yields 21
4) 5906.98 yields 22.91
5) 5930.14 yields 20.75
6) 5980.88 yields 21.79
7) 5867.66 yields 22.21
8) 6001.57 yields 21.17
